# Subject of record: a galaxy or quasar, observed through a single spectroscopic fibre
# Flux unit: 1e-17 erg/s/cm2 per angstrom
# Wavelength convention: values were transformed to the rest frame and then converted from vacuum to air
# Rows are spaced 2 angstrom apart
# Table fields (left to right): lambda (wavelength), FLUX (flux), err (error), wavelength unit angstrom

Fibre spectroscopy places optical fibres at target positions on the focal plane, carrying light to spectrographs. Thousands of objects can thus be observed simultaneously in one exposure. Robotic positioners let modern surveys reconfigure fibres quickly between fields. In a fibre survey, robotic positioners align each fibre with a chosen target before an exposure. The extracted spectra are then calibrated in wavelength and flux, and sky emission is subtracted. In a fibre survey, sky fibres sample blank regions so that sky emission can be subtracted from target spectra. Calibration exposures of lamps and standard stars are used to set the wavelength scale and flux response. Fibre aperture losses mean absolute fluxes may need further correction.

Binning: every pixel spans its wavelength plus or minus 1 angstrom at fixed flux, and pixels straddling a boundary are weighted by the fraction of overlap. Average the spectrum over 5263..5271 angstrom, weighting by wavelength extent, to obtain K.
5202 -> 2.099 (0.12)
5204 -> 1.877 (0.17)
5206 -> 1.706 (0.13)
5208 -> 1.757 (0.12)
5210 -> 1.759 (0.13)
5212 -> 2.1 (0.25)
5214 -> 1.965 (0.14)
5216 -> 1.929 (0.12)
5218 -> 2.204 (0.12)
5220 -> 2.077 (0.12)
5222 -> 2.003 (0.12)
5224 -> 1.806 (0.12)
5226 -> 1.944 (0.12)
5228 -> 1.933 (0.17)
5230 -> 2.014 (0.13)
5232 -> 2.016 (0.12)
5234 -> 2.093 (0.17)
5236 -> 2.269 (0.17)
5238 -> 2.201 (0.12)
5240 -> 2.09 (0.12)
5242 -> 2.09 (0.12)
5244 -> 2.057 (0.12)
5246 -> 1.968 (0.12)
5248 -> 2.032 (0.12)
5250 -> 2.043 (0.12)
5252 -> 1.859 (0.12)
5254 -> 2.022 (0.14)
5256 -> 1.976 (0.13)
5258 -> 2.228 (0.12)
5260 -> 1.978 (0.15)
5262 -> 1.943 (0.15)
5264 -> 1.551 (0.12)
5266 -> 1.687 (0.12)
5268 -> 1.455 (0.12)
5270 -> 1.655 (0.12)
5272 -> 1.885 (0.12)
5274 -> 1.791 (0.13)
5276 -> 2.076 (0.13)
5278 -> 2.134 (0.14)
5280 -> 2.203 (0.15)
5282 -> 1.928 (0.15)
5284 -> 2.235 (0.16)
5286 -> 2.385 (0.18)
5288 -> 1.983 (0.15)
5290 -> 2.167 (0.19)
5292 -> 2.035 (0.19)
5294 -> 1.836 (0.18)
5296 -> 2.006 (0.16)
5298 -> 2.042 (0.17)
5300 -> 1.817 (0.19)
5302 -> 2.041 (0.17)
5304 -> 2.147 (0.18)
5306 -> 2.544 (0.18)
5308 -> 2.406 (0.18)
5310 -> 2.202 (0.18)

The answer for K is 1.59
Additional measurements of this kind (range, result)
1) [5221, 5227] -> 1.92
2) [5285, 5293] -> 2.14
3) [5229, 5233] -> 2.01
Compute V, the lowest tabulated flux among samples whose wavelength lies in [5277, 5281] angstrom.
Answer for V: 2.134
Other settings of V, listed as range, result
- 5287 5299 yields 1.836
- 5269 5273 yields 1.655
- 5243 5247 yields 1.968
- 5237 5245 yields 2.057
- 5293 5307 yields 1.817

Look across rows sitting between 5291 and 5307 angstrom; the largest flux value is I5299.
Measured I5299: 2.544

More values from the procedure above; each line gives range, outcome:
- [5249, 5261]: 2.228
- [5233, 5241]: 2.269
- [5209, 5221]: 2.204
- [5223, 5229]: 1.944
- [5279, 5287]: 2.385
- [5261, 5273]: 1.943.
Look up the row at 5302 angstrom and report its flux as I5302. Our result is 2.041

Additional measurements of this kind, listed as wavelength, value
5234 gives 2.093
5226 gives 1.944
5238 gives 2.201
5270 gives 1.655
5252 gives 1.859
